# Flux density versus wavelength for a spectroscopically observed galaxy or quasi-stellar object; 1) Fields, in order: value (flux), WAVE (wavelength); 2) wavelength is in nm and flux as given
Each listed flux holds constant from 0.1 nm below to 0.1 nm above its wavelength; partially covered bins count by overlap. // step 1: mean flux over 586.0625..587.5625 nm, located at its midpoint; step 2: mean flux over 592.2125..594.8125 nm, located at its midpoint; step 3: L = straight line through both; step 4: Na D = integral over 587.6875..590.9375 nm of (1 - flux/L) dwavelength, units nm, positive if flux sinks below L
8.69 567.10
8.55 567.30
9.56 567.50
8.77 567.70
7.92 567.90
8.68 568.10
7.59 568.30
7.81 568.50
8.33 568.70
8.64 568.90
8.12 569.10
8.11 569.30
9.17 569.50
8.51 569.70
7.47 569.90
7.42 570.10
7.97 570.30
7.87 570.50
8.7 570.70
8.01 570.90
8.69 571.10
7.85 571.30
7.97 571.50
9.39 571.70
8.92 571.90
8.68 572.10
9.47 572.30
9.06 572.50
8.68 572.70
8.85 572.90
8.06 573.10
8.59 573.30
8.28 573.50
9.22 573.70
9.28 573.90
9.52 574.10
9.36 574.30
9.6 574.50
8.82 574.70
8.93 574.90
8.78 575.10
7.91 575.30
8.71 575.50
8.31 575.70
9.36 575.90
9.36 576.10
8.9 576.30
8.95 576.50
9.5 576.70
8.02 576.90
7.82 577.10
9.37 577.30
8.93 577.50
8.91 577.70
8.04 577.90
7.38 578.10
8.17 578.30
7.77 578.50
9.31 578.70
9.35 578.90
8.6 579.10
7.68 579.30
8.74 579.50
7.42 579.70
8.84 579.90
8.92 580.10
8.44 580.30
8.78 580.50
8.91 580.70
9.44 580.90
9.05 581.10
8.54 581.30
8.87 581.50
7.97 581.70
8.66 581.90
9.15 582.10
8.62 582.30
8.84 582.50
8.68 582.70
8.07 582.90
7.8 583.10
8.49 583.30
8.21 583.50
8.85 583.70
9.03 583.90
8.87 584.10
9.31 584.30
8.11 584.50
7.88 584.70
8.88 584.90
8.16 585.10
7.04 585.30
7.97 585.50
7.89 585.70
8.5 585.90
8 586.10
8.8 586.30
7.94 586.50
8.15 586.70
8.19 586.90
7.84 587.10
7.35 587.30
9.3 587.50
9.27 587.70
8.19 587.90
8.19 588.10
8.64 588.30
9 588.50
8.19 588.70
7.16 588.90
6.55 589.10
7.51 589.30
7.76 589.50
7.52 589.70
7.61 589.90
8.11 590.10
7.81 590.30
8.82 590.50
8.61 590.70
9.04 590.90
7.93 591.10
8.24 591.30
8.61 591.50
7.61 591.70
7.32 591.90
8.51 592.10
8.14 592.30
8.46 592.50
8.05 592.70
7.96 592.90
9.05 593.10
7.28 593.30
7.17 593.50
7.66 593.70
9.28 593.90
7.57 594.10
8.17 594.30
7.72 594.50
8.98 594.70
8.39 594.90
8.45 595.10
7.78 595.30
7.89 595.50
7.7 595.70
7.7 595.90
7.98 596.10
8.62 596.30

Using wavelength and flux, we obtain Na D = 0.03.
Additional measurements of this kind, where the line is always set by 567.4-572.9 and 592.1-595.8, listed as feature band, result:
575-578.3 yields -0.113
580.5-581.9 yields -0.086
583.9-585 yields -0.055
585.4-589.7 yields 0.049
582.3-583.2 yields -0.013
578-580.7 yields -0.042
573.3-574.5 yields -0.107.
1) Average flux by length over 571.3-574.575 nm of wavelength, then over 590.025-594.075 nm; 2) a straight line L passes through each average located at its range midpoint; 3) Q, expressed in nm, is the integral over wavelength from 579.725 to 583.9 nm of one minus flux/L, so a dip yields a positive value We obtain -0.041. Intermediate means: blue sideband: 8.89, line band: 8.64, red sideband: 8.17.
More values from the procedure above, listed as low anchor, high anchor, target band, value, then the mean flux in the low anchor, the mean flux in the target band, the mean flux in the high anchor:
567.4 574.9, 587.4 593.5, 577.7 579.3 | 0.007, 8.57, 8.36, 8.13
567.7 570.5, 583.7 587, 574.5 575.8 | -0.071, 8.15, 8.66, 8.31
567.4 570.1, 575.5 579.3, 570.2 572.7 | -0.038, 8.33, 8.55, 8.64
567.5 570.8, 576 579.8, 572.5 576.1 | -0.191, 8.23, 8.86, 8.54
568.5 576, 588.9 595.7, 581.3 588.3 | -0.125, 8.6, 8.39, 8.03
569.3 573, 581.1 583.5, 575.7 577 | -0.071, 8.47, 8.96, 8.53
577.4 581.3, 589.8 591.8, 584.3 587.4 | 0.108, 8.56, 8.09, 8.24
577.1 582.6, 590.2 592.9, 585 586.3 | 0.066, 8.6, 7.99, 8.23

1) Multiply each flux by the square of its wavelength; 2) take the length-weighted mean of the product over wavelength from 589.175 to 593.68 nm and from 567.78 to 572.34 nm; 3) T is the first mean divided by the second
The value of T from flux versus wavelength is 1.0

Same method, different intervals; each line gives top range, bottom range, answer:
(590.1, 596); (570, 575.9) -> 1.01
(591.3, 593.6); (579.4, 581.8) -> 0.96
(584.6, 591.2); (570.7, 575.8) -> 0.97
